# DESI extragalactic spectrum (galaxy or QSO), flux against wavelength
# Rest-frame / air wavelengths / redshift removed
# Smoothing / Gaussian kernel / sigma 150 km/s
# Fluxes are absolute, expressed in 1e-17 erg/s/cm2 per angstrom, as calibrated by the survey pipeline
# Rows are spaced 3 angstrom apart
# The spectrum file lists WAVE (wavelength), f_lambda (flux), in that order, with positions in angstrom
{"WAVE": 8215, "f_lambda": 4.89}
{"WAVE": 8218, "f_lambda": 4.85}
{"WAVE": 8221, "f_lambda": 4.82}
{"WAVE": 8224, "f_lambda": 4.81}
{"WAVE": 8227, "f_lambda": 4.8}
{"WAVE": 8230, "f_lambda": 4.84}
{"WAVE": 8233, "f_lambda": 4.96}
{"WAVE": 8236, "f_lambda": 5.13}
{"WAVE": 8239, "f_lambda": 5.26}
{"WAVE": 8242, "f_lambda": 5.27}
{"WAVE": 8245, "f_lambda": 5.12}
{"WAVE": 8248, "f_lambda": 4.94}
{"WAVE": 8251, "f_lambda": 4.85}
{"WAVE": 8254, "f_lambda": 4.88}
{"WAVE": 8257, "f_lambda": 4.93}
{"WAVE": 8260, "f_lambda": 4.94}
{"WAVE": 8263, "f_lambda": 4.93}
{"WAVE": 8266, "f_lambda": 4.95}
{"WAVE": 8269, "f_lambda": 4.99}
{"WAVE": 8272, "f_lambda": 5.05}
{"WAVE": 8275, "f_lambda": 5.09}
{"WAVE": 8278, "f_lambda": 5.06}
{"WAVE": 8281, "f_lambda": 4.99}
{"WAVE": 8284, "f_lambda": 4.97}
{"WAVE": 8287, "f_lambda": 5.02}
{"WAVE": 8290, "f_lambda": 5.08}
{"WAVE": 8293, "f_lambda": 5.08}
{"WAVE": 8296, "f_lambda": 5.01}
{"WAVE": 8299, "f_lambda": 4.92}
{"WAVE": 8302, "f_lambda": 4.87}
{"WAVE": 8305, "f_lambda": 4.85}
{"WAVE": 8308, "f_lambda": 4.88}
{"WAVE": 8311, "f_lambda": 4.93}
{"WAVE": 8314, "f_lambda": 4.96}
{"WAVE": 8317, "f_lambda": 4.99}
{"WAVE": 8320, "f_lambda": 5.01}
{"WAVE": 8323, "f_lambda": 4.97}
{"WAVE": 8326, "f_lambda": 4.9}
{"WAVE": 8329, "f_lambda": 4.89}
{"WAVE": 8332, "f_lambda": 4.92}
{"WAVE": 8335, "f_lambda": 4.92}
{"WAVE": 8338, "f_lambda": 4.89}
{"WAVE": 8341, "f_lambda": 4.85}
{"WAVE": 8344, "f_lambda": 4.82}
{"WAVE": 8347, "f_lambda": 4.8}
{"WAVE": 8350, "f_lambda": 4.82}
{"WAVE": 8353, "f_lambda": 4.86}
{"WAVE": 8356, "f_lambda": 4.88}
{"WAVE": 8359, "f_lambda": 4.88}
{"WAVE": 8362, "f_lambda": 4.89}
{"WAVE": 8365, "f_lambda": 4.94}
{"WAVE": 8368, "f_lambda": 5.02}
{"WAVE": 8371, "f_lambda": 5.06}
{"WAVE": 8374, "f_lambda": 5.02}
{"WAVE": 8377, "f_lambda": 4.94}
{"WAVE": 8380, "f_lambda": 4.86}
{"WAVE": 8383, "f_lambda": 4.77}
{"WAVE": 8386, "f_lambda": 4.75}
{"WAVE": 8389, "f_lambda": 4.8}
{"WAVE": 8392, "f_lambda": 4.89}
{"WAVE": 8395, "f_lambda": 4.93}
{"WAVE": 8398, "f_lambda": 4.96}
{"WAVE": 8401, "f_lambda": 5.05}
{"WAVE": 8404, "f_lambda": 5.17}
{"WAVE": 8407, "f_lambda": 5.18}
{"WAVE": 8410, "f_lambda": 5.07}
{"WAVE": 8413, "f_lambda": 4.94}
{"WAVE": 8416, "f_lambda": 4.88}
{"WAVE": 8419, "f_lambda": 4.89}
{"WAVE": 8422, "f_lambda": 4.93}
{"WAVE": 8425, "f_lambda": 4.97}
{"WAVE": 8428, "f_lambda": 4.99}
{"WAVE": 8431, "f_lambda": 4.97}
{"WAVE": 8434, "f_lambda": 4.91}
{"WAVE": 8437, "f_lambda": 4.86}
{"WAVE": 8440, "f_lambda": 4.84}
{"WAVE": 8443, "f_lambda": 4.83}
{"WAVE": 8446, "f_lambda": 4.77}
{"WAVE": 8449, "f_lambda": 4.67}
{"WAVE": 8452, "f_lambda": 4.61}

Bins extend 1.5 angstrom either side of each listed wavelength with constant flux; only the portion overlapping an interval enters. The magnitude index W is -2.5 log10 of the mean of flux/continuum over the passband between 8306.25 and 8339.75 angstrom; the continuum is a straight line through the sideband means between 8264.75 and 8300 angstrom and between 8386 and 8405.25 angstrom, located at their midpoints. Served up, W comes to 0.01 mag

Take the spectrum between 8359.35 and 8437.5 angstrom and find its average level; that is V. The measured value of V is 4.95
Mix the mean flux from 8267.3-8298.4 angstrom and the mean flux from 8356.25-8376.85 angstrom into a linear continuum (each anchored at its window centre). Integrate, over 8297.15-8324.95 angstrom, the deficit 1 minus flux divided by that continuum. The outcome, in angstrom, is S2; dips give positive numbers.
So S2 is 0.4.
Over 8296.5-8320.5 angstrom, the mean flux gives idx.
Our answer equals 4.93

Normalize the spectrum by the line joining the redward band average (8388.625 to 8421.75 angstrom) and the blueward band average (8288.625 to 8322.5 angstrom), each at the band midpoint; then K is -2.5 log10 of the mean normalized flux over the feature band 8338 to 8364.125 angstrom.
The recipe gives 0.03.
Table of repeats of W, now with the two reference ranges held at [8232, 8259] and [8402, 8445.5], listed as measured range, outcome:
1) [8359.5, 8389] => 0.015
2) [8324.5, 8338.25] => 0.020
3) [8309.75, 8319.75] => 0.008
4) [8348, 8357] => 0.031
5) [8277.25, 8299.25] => -0.001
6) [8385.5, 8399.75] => 0.020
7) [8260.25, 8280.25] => 0.004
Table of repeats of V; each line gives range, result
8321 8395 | 4.89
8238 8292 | 5.02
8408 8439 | 4.94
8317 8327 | 4.97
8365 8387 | 4.92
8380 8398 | 4.84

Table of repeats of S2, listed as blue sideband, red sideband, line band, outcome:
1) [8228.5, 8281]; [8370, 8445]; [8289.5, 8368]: 0.9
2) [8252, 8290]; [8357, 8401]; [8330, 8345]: 0.2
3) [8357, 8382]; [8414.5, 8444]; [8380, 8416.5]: -0.1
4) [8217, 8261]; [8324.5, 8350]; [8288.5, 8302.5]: -0.3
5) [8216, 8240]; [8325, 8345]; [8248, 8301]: -0.8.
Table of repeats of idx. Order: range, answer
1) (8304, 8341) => 4.92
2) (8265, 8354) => 4.95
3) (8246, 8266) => 4.92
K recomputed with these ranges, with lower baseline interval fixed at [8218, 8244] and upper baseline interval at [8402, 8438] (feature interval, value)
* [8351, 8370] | 0.02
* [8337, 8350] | 0.03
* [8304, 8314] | 0.02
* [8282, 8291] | -0.01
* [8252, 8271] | 0.01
